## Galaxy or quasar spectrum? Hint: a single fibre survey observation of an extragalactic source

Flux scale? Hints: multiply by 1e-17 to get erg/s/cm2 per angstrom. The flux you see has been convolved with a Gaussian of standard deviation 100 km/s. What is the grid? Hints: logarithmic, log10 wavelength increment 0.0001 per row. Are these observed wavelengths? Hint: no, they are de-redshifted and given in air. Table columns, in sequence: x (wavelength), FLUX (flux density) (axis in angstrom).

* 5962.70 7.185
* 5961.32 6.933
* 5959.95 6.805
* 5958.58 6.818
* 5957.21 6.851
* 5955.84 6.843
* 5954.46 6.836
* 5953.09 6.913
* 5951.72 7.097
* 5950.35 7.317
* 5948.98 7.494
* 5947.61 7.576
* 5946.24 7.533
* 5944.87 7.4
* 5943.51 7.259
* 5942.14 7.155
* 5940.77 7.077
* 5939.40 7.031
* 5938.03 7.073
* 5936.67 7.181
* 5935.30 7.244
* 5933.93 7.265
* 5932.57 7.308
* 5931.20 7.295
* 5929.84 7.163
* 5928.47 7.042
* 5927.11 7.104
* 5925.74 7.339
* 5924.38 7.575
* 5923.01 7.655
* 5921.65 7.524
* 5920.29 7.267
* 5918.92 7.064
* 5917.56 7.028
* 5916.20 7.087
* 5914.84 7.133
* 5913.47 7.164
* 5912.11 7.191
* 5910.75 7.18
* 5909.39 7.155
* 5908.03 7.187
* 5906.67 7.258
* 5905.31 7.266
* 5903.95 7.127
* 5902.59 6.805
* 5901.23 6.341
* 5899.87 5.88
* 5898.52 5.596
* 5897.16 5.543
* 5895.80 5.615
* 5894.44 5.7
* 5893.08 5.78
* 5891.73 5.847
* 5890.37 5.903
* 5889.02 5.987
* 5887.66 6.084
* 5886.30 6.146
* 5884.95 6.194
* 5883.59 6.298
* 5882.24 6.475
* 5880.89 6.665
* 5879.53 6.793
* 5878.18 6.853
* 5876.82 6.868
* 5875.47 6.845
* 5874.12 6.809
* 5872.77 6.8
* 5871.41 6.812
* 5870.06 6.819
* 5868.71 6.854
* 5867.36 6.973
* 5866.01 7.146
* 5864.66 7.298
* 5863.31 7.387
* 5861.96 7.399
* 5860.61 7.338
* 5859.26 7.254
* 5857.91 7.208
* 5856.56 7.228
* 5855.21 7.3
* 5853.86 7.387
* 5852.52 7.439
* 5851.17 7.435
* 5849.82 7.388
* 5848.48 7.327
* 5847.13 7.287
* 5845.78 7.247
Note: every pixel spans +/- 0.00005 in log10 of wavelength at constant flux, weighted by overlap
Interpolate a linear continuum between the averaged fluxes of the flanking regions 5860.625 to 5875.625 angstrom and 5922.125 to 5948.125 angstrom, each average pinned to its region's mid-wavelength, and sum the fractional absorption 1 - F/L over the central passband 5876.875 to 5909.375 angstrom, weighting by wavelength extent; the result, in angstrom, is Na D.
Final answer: 3.6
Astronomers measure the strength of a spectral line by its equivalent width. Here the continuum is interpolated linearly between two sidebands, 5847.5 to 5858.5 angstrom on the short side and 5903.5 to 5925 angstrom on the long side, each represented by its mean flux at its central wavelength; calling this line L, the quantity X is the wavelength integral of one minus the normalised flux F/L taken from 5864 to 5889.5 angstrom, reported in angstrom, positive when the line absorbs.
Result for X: 2.2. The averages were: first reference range 7.34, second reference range 7.24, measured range 6.67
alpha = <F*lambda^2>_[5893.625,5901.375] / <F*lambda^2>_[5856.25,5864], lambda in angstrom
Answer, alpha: 0.80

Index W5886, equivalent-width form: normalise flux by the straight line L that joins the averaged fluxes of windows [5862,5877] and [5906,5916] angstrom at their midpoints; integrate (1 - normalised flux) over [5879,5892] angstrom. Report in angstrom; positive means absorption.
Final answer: 1.5 angstrom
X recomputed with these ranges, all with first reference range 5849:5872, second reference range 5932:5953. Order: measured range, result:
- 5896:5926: 1.2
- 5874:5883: 0.6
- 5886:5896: 1.9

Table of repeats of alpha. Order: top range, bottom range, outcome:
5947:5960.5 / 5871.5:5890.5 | 1.11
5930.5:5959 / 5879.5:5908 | 1.17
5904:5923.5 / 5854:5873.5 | 1.03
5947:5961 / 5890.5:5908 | 1.15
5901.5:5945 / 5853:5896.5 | 1.09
